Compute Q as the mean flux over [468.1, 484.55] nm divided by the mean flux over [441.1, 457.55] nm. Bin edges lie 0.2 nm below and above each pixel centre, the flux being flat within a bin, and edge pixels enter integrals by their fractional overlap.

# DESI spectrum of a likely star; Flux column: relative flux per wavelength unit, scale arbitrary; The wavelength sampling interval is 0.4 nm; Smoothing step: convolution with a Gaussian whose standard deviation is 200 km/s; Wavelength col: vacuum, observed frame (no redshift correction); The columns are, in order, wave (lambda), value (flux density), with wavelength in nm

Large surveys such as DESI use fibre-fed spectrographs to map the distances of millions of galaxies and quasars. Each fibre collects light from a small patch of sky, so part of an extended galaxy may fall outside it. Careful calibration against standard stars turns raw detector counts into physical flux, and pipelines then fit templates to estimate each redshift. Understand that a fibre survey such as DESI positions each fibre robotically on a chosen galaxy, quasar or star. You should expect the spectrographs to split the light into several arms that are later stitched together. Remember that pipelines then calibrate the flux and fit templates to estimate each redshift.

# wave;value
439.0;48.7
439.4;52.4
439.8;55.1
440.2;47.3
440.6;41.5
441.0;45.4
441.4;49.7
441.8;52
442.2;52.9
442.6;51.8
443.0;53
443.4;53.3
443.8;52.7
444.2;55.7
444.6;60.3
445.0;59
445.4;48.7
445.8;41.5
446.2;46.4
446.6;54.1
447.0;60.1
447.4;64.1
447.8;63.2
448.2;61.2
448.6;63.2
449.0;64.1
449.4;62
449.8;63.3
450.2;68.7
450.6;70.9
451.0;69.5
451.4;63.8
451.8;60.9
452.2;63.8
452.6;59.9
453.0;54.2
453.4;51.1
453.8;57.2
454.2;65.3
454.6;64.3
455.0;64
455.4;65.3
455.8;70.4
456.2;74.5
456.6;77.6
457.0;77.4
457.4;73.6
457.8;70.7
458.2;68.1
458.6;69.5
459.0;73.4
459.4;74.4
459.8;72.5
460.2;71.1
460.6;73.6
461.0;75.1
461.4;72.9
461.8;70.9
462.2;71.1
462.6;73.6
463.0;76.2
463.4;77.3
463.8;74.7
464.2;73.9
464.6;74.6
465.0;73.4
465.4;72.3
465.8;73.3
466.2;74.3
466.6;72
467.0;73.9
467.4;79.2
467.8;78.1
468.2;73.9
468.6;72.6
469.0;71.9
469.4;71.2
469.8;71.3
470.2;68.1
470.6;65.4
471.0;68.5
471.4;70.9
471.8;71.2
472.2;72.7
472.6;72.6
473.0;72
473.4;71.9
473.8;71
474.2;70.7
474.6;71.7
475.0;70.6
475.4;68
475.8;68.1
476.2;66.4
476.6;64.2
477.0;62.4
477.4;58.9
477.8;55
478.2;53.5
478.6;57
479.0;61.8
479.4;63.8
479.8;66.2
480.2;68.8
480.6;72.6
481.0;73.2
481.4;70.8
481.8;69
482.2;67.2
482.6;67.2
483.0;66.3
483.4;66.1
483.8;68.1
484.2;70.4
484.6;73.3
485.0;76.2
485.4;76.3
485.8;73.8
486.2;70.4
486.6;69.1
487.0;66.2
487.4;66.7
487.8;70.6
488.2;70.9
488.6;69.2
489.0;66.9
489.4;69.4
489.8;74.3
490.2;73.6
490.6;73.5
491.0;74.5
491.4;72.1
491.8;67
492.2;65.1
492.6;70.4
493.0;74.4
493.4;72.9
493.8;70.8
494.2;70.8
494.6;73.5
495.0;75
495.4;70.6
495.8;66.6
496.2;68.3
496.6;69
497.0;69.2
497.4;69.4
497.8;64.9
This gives 1.1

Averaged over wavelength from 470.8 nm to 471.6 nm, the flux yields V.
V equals 69.7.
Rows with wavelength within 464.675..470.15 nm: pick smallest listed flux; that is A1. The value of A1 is 71.2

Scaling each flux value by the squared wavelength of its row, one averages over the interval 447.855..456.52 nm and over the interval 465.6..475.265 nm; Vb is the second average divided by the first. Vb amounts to 1.22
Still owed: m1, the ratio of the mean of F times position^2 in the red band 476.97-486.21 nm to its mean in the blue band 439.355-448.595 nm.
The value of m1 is 1.48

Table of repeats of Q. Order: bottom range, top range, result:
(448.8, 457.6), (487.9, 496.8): 1.08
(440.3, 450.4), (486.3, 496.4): 1.27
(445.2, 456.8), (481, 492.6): 1.14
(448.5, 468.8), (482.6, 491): 1.01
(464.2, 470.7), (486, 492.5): 0.96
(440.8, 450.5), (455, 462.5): 1.28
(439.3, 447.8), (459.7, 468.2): 1.41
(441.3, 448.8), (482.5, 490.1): 1.28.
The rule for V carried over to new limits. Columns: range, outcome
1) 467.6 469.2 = 74.1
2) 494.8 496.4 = 70.1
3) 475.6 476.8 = 66.2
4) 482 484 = 67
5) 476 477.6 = 63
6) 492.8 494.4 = 72.2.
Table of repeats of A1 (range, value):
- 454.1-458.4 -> 64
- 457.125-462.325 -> 68.1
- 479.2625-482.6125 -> 63.8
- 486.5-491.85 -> 66.2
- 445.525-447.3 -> 41.5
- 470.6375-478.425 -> 53.5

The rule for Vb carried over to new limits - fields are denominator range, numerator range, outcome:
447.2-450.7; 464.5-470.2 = 1.24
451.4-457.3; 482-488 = 1.23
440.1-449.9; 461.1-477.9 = 1.45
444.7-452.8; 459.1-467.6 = 1.30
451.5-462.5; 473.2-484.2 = 1.07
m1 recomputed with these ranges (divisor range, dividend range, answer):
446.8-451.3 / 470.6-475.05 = 1.22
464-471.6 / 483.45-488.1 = 1.05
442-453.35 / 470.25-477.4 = 1.32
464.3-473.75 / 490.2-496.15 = 1.09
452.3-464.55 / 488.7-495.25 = 1.18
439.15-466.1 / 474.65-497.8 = 1.24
